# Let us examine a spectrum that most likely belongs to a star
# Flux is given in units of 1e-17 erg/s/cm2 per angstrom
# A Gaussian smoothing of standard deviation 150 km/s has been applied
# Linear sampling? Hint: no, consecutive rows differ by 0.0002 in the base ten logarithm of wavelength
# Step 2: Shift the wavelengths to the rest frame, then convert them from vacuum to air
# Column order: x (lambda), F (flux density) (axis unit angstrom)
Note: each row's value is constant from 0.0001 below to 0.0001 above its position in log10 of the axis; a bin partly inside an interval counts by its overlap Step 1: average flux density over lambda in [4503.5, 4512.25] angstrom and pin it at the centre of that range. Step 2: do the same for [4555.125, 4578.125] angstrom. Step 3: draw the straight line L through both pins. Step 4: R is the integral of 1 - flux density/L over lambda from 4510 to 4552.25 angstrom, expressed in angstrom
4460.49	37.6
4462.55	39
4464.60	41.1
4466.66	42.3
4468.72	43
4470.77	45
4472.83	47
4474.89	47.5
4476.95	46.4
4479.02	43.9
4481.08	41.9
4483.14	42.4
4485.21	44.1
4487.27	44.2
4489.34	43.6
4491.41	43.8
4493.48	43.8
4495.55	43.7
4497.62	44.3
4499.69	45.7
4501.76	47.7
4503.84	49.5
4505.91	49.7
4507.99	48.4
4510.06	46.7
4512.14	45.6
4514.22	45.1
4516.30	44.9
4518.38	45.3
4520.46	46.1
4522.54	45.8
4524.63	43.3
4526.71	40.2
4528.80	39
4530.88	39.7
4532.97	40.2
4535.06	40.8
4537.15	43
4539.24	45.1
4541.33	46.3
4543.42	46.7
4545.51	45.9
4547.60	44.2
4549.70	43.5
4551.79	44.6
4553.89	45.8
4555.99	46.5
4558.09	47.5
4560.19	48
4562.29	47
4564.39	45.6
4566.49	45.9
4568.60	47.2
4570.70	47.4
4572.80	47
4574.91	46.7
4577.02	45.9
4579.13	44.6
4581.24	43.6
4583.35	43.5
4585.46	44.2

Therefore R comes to 3.35 angstrom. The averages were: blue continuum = 48.1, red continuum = 46.8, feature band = 43.8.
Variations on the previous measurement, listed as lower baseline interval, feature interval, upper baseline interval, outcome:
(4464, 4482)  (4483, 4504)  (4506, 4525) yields 0.2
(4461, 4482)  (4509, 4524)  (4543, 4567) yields -0.2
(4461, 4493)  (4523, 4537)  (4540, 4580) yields 1.3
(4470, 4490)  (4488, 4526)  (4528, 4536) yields -3.2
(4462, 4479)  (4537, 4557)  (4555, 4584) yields 0.2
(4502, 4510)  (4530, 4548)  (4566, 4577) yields 1.6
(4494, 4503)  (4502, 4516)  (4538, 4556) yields -0.6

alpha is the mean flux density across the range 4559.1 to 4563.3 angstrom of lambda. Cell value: 47.5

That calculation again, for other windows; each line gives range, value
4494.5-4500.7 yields 44.6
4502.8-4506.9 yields 49.6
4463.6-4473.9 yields 43.7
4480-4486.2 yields 42.8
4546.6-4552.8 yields 44.1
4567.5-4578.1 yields 46.8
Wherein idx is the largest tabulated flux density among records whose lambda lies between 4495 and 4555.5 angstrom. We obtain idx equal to 49.7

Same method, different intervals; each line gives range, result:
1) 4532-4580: 48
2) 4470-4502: 47.7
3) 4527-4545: 46.7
